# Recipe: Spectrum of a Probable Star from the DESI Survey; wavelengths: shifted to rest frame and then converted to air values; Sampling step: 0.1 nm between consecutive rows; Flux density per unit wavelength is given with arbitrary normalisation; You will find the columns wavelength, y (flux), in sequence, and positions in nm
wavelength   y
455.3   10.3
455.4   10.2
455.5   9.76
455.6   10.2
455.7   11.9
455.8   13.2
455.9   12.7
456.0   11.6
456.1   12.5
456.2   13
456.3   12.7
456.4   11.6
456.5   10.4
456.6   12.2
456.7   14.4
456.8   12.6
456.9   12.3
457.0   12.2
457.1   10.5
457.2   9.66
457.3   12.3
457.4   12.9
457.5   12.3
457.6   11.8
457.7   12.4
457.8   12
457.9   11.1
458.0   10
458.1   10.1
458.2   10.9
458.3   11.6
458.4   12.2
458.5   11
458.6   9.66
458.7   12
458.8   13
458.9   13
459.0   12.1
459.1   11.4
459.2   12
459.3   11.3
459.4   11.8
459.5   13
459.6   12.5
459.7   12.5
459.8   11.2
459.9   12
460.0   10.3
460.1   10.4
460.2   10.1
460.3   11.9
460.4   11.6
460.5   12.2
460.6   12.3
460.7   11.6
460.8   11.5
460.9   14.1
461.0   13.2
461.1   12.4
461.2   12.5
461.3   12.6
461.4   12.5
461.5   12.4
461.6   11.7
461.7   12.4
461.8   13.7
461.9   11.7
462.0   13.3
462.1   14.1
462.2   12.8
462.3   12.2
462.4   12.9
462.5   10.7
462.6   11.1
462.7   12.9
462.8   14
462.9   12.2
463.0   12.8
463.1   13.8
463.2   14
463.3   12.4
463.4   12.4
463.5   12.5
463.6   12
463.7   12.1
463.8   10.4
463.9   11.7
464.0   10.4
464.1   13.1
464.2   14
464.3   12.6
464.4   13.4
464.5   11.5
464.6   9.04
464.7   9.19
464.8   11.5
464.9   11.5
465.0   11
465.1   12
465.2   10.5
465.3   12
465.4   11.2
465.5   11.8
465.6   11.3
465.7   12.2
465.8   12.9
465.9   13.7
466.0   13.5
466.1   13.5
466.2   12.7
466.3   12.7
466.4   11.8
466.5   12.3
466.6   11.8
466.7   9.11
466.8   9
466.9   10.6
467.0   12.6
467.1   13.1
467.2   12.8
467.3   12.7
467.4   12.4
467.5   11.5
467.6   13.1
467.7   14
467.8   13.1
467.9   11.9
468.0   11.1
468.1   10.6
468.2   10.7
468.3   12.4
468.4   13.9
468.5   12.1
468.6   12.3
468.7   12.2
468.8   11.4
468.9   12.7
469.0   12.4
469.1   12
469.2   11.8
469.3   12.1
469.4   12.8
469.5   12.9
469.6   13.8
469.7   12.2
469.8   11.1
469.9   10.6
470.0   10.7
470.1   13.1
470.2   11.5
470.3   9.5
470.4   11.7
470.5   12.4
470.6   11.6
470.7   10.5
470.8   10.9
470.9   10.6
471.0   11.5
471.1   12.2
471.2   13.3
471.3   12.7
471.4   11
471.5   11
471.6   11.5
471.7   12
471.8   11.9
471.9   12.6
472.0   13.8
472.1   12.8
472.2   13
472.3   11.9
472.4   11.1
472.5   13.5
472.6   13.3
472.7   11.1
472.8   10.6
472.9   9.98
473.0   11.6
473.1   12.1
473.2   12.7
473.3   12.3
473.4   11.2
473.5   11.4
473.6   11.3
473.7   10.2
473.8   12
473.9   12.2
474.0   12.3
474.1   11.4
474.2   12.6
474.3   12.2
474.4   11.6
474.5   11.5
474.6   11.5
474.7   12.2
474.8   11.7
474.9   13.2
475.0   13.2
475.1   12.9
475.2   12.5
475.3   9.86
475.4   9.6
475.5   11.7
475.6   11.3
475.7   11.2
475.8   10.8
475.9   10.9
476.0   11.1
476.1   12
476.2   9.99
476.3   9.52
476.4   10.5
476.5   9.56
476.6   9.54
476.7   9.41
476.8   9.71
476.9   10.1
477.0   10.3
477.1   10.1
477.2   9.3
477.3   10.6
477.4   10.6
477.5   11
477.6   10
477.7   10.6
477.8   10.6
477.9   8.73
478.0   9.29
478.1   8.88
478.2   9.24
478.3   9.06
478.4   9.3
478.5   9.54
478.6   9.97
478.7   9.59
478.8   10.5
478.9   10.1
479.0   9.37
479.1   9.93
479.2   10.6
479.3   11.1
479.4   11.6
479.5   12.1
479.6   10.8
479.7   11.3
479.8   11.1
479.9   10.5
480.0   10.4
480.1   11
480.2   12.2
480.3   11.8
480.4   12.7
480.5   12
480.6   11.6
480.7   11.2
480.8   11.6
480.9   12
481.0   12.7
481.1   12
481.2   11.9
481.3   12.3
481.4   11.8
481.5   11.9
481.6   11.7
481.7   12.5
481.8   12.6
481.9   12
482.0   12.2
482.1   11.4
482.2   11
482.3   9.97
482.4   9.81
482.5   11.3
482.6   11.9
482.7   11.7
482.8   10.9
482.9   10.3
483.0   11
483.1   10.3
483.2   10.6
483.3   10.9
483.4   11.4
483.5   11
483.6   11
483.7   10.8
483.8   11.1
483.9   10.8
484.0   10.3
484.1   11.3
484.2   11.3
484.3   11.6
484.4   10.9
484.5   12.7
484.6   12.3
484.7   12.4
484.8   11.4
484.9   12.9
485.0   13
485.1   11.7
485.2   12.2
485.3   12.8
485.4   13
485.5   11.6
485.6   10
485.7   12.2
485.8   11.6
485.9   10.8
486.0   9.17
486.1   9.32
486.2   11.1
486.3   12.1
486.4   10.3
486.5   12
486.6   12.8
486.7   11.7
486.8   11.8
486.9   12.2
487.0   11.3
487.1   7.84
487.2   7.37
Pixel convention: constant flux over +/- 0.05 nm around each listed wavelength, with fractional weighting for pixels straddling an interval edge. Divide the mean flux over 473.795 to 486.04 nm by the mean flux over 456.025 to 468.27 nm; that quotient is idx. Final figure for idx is 0.93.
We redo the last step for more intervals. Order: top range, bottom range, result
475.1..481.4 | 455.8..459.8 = 0.90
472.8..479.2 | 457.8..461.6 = 0.91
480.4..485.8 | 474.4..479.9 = 1.09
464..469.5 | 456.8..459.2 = 1.03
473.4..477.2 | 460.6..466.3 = 0.91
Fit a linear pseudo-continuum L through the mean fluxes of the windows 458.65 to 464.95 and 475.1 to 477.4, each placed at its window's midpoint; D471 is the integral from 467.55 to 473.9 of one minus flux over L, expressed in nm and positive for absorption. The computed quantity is -0.46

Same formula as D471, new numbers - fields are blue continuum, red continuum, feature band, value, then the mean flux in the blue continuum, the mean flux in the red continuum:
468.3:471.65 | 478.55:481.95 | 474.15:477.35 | 0.16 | 11.9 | 11.4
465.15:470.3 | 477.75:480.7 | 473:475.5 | -0.14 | 12.1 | 10.5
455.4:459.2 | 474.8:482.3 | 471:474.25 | -0.24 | 11.7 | 10.9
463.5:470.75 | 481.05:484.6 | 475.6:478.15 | 0.30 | 11.9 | 11.3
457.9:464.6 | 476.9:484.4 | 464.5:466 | 0.04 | 12.1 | 10.9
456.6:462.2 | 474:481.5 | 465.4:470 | -0.26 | 12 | 10.9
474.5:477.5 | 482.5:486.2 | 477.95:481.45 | 0.06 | 10.9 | 11.3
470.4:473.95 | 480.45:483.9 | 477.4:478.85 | 0.23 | 11.8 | 11.4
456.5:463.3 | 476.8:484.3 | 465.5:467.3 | -0.06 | 12.1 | 10.9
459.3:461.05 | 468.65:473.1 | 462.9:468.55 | -0.07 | 11.9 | 11.9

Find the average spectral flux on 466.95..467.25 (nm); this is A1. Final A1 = 12.8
